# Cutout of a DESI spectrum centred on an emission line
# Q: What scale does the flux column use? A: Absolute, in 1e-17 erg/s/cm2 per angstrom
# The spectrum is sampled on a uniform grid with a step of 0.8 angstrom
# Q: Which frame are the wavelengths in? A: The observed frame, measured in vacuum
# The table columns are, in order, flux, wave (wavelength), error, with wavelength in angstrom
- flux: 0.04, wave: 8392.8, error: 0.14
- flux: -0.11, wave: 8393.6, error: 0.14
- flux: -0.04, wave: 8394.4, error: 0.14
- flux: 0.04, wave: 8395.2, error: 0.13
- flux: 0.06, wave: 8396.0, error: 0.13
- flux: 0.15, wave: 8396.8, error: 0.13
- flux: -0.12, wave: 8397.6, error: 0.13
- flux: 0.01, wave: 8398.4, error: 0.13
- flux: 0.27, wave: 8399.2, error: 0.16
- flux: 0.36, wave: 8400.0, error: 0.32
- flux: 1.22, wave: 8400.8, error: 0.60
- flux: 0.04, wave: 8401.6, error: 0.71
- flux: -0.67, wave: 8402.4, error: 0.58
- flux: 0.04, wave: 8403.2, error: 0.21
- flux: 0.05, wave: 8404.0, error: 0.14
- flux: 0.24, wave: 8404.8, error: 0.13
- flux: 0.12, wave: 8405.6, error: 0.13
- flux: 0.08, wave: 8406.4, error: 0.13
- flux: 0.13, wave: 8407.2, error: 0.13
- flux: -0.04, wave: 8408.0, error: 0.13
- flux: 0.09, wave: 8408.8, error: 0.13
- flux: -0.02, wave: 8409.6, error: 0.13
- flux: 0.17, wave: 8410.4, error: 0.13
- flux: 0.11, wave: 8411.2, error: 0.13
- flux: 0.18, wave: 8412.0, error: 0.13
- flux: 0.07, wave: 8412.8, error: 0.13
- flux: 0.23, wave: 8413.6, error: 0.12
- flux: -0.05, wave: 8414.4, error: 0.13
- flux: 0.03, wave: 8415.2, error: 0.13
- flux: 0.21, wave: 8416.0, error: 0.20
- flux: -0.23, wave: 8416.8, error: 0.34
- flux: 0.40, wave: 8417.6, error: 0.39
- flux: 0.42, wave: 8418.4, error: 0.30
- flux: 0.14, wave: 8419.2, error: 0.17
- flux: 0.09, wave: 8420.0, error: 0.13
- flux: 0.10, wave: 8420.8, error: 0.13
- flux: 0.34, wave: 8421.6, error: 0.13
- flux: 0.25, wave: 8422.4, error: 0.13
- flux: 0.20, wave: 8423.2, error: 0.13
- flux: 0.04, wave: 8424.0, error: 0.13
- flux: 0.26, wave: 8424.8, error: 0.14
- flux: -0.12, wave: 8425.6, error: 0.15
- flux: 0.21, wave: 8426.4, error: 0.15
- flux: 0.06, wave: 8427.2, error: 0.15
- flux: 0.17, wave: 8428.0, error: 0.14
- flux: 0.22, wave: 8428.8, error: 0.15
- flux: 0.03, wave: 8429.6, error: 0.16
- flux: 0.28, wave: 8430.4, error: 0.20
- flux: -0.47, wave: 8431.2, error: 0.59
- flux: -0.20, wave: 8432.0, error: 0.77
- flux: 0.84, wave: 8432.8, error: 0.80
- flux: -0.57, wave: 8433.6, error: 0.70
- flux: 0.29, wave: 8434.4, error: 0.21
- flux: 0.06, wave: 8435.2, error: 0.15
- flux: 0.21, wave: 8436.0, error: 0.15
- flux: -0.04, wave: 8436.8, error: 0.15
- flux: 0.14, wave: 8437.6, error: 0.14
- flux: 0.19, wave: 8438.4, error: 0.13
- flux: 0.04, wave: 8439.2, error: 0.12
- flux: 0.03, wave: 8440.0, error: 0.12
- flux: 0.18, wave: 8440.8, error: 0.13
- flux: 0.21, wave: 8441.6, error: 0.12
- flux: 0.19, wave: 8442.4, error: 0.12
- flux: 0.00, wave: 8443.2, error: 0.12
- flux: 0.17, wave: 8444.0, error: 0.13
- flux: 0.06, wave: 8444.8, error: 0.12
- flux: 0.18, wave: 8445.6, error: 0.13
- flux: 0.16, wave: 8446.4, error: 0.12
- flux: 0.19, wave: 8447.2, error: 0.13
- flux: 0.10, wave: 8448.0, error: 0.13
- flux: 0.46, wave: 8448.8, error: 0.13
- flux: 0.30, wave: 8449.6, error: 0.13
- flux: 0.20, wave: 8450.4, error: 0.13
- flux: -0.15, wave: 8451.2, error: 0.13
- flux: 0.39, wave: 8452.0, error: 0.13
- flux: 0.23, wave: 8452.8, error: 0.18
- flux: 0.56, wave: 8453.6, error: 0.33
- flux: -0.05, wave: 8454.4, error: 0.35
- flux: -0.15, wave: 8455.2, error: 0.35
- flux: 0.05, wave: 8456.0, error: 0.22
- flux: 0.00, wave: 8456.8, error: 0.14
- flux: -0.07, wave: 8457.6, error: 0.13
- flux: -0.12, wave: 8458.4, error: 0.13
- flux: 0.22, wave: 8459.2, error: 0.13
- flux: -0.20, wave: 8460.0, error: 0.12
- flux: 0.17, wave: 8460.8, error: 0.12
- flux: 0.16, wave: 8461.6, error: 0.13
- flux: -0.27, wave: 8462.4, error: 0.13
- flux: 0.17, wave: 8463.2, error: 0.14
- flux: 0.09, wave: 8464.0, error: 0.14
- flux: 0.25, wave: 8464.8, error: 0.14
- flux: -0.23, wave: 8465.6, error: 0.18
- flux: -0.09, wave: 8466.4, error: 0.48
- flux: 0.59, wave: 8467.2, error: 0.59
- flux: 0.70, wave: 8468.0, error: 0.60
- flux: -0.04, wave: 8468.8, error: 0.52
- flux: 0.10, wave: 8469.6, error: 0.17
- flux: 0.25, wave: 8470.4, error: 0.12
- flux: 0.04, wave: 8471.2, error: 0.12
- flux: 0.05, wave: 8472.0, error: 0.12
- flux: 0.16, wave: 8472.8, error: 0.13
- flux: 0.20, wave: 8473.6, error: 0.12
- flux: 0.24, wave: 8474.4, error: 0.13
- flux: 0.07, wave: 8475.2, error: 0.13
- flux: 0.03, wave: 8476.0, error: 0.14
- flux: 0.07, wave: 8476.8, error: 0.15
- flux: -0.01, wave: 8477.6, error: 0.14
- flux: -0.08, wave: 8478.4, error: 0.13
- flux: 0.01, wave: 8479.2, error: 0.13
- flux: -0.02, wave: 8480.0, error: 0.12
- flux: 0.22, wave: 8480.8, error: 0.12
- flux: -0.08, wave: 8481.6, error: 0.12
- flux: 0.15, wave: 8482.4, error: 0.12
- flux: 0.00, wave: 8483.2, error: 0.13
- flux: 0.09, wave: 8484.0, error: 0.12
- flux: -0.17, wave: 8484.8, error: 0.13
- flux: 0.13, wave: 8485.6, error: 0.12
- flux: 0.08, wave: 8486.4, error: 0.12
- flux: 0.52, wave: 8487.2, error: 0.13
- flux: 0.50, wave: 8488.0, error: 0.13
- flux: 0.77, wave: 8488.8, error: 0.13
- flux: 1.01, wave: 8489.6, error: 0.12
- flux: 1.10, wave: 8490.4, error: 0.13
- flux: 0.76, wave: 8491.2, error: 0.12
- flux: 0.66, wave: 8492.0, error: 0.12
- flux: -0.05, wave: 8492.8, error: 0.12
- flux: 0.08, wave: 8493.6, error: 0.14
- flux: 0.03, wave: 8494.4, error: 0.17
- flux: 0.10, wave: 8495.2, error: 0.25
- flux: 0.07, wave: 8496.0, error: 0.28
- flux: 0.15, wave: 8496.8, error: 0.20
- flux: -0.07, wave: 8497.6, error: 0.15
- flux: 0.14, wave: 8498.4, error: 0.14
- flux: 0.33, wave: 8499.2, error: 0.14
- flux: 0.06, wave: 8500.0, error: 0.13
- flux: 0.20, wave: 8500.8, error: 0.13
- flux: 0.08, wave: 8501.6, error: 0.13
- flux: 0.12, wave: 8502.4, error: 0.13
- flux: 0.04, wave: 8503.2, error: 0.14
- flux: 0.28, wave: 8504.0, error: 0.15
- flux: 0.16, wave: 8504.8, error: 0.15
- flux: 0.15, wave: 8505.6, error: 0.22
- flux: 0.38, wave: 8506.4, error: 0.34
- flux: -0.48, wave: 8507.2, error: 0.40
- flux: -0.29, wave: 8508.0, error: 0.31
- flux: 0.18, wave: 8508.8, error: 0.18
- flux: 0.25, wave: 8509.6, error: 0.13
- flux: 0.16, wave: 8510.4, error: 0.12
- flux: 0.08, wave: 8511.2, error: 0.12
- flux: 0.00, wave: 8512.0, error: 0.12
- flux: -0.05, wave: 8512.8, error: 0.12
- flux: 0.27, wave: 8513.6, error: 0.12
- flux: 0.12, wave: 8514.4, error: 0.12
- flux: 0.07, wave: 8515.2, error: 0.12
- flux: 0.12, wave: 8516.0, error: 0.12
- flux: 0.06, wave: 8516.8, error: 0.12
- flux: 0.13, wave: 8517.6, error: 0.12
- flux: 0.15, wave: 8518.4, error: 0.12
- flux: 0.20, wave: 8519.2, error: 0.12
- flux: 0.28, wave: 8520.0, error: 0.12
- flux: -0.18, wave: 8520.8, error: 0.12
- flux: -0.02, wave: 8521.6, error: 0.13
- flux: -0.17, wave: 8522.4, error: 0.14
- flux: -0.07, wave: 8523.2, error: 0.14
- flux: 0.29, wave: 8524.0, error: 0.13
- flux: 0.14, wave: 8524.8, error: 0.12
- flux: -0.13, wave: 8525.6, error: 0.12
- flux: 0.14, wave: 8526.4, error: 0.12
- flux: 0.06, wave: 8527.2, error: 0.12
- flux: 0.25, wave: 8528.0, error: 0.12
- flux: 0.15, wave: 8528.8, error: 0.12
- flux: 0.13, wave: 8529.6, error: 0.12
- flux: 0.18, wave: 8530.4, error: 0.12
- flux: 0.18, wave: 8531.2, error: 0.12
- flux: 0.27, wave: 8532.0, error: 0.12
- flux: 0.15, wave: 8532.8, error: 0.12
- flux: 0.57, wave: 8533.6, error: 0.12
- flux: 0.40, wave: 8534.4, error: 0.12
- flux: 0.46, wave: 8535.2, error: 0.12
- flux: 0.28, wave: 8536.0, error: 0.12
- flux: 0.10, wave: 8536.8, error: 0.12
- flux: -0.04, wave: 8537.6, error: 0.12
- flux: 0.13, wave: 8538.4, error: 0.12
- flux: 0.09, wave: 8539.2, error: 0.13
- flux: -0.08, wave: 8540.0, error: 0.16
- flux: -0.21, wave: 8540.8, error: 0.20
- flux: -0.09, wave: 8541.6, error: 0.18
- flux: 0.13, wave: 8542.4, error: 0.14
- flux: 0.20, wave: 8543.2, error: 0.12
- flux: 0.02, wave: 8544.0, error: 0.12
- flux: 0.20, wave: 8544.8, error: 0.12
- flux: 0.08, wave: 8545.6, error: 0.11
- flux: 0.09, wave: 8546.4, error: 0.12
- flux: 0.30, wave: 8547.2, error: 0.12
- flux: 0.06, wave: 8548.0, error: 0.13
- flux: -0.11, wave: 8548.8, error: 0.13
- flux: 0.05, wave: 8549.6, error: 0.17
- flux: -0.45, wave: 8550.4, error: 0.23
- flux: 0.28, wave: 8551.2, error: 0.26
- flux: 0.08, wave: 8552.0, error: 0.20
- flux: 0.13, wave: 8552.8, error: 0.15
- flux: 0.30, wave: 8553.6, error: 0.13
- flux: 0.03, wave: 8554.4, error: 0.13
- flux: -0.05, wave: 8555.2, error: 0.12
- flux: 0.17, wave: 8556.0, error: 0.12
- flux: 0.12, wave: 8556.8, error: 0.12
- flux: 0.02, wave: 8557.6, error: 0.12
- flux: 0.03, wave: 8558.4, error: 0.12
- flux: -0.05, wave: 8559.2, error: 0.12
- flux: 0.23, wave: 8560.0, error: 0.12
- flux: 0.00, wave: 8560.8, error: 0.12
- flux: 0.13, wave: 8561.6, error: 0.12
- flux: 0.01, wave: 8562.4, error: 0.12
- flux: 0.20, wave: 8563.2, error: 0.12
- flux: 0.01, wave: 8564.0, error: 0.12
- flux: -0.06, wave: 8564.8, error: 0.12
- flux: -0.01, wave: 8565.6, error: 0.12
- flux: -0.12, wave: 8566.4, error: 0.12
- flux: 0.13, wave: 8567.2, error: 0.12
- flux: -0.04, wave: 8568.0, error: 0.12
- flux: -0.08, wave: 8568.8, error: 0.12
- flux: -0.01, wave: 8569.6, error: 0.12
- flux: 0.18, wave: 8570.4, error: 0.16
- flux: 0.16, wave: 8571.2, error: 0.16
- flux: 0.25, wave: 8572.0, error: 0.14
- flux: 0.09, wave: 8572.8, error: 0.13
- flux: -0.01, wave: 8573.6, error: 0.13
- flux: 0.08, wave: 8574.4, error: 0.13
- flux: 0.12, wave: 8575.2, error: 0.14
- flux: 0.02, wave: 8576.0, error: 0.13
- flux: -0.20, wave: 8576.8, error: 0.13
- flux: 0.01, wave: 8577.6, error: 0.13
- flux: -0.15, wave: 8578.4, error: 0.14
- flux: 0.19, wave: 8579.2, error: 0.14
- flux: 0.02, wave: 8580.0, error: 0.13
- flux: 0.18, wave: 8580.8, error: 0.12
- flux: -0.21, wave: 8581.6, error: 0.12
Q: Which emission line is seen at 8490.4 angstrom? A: Hgamma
